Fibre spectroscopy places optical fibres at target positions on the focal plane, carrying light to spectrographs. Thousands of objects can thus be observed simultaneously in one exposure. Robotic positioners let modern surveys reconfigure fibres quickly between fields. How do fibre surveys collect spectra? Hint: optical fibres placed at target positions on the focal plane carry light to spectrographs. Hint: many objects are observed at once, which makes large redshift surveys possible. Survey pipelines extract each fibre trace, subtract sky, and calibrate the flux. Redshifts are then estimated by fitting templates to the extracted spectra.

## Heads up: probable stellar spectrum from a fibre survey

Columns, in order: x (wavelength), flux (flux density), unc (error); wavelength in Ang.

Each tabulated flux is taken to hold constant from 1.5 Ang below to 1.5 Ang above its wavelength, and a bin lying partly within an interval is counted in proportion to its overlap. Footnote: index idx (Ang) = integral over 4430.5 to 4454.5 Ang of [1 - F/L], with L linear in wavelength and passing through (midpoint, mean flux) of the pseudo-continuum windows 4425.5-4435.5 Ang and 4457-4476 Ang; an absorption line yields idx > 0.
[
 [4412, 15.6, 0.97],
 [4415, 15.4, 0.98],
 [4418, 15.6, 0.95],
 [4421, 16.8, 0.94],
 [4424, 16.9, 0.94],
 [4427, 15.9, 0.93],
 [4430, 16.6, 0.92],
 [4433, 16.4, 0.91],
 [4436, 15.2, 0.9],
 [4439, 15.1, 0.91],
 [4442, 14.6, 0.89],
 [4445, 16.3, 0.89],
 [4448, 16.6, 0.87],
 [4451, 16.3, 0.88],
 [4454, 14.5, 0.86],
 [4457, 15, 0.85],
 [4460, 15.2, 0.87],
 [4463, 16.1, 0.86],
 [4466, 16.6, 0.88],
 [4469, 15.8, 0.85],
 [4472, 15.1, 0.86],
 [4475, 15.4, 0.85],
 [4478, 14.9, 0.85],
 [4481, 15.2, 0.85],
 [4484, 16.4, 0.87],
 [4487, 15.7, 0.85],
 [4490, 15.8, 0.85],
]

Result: 0.4 Ang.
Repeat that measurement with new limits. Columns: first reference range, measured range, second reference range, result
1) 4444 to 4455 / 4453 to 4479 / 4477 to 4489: 0.58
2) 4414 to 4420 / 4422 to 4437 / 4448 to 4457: -0.64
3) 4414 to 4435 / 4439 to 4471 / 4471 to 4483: -0.07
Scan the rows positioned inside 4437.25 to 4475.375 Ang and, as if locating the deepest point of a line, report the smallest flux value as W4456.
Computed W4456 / 14.5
